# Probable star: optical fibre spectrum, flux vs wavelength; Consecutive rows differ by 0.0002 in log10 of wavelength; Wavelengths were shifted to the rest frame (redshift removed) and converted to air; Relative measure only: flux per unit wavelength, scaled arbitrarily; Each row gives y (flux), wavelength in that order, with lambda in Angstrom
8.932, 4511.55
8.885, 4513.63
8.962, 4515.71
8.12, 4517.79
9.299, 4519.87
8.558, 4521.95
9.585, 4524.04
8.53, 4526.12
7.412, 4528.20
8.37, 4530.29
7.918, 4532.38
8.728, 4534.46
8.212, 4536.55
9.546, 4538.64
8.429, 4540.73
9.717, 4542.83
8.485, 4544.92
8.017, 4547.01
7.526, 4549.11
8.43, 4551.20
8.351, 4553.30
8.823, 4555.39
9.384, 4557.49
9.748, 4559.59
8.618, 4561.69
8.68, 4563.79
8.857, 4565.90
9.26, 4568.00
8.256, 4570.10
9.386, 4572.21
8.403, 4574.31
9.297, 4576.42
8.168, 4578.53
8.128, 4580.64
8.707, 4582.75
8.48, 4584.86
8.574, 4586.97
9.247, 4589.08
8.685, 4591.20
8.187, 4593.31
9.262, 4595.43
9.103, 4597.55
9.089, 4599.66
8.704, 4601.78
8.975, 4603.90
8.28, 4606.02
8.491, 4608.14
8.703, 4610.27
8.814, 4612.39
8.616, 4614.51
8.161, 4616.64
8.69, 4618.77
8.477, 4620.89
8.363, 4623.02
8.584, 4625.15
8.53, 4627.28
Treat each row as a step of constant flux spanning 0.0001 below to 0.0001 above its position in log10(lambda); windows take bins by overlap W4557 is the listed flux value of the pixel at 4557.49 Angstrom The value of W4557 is 9.384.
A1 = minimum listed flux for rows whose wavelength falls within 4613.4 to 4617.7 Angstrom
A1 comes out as 8.161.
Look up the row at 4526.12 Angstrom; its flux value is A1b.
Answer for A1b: 8.53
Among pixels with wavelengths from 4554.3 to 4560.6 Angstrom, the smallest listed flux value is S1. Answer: 8.823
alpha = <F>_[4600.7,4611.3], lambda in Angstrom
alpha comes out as 8.63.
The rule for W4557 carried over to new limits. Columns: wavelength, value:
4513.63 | 8.885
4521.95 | 8.558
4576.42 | 9.297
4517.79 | 8.12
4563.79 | 8.68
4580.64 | 8.128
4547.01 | 8.017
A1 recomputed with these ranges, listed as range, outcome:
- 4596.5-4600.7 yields 9.089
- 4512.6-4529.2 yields 7.412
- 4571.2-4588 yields 8.128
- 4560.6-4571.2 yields 8.256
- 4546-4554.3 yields 7.526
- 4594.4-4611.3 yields 8.28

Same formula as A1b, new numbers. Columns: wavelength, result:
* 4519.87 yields 9.299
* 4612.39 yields 8.814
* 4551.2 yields 8.43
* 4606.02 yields 8.28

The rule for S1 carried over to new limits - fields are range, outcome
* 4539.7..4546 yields 8.429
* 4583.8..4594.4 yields 8.187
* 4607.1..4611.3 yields 8.491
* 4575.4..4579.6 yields 8.168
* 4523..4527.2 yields 8.53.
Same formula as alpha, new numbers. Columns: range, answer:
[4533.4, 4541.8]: 8.73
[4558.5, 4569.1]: 9.03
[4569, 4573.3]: 8.83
